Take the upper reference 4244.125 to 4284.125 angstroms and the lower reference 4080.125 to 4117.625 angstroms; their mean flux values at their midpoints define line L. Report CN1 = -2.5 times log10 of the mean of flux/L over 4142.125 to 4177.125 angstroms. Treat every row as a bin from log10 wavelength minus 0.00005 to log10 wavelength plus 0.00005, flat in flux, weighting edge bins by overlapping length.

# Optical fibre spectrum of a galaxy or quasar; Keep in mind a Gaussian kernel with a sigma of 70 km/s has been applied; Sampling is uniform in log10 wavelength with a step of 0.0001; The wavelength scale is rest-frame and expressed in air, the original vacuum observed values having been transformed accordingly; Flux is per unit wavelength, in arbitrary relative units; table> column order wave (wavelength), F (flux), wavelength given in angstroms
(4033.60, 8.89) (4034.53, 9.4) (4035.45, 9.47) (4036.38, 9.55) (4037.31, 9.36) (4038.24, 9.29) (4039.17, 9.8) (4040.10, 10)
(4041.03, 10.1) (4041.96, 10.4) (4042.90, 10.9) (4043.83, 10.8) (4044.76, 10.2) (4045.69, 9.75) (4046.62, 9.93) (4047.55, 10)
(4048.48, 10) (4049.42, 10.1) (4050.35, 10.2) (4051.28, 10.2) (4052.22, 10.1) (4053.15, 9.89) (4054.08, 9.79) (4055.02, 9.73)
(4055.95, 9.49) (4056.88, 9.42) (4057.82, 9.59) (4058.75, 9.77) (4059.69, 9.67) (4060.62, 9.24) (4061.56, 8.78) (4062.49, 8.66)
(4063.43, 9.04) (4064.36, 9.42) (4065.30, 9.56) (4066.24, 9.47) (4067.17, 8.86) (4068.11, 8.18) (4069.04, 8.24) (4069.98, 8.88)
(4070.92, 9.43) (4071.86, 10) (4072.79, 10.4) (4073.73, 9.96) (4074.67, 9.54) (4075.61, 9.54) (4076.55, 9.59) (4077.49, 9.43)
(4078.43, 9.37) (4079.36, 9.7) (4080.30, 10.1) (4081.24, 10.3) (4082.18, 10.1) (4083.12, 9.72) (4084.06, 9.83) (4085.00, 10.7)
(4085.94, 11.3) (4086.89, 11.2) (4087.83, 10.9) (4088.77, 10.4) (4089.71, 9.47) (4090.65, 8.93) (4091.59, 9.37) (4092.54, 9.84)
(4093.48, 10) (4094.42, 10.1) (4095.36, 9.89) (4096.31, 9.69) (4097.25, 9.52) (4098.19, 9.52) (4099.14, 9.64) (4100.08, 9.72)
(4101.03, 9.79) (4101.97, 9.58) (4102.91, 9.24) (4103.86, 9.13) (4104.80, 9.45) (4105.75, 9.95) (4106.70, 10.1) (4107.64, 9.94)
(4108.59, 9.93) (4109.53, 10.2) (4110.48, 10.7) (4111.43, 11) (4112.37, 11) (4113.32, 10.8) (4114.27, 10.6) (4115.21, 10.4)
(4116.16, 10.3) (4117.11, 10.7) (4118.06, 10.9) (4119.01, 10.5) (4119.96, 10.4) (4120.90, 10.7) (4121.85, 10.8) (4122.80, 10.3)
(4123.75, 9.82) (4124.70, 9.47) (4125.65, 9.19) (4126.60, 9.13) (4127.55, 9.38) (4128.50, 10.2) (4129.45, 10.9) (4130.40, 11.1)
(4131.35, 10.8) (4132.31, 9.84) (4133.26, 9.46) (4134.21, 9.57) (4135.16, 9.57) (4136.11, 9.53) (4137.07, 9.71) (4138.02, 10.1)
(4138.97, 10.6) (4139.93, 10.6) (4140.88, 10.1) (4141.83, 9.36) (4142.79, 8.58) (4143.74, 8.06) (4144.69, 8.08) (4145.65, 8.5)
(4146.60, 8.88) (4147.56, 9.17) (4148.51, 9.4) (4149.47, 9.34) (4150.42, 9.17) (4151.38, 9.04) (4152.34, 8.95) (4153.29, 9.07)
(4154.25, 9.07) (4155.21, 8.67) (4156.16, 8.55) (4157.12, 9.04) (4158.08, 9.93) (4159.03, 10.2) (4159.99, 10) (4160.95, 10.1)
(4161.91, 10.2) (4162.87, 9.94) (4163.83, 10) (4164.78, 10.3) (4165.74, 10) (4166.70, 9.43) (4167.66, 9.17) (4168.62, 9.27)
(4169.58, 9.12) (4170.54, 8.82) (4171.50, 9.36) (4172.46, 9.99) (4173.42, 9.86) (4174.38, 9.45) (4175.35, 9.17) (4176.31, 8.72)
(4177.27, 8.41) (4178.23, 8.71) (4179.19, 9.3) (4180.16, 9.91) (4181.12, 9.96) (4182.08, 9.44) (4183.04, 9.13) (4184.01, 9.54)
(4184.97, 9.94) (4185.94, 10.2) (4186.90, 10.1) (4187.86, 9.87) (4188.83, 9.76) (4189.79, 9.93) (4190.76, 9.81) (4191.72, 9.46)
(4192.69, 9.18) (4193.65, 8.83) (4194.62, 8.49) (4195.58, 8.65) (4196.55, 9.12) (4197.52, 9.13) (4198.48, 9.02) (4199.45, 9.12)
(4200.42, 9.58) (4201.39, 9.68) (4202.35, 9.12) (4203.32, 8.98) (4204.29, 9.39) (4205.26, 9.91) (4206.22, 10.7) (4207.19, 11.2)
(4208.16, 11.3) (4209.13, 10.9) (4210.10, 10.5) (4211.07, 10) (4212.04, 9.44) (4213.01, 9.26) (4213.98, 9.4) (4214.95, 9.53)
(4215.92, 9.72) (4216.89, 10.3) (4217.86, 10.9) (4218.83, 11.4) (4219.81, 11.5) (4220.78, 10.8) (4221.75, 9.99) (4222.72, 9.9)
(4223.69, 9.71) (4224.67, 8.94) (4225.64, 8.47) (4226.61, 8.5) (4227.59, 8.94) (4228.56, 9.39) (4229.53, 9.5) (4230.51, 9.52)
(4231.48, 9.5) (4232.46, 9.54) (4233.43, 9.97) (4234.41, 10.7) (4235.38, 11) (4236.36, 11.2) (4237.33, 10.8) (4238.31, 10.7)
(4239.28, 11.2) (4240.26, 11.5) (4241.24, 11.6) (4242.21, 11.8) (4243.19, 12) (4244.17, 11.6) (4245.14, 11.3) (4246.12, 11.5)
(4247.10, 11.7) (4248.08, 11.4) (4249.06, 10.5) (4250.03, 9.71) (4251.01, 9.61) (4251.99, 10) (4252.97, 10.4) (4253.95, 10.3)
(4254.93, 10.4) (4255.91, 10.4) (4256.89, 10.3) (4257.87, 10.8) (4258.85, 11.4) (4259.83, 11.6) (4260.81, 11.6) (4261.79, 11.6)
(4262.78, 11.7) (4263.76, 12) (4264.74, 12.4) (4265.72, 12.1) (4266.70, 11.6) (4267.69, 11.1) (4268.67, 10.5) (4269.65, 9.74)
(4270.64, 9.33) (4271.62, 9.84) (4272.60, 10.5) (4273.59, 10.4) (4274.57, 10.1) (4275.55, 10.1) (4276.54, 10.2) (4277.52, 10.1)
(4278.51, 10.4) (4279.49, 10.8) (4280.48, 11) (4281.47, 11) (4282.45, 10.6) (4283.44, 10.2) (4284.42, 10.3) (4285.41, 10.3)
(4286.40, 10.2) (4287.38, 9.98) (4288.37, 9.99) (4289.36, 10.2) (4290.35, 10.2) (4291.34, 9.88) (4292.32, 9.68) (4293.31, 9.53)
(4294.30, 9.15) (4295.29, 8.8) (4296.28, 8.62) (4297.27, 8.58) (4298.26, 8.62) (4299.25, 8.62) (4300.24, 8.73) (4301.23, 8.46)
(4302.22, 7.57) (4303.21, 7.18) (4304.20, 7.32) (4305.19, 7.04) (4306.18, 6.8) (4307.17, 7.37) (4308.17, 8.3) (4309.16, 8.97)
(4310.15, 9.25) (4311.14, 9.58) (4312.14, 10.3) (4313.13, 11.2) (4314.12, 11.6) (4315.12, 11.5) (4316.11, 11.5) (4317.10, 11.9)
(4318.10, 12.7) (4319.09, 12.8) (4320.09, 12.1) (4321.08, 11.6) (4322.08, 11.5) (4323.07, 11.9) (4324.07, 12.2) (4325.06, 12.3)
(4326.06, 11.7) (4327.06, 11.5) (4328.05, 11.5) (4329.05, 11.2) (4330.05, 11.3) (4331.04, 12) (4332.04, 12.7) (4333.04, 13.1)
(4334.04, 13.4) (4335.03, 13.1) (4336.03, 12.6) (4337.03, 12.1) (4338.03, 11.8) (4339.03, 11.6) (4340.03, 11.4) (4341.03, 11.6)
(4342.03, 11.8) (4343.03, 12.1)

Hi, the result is 0.12 mag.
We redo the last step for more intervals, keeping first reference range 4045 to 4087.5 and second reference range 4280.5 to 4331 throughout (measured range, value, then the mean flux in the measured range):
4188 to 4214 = 0.032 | 9.63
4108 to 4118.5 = -0.086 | 10.6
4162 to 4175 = 0.029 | 9.61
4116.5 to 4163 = 0.015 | 9.68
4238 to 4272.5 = -0.103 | 11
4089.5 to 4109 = 0.011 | 9.66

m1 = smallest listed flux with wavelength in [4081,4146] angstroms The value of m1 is 8.06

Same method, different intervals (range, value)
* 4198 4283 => 8.47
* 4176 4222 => 8.41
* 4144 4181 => 8.08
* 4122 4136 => 9.13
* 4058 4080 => 8.18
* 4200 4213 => 8.98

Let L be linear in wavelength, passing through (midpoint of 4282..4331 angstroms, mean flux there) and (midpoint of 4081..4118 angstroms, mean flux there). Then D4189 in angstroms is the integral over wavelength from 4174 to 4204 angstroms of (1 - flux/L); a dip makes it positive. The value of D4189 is 2.2 angstroms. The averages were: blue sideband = 10.1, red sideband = 10.1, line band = 9.34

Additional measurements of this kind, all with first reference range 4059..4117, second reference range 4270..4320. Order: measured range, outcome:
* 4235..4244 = -1.4 angstroms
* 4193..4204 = 0.8 angstroms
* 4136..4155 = 1.0 angstroms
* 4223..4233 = 0.6 angstroms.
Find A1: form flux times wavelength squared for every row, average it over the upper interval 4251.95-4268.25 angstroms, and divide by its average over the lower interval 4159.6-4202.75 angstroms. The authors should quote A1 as 1.2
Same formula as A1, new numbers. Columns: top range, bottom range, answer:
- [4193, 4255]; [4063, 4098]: 1.12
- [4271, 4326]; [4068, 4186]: 1.12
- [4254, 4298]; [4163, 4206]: 1.15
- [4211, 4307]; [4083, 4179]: 1.10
